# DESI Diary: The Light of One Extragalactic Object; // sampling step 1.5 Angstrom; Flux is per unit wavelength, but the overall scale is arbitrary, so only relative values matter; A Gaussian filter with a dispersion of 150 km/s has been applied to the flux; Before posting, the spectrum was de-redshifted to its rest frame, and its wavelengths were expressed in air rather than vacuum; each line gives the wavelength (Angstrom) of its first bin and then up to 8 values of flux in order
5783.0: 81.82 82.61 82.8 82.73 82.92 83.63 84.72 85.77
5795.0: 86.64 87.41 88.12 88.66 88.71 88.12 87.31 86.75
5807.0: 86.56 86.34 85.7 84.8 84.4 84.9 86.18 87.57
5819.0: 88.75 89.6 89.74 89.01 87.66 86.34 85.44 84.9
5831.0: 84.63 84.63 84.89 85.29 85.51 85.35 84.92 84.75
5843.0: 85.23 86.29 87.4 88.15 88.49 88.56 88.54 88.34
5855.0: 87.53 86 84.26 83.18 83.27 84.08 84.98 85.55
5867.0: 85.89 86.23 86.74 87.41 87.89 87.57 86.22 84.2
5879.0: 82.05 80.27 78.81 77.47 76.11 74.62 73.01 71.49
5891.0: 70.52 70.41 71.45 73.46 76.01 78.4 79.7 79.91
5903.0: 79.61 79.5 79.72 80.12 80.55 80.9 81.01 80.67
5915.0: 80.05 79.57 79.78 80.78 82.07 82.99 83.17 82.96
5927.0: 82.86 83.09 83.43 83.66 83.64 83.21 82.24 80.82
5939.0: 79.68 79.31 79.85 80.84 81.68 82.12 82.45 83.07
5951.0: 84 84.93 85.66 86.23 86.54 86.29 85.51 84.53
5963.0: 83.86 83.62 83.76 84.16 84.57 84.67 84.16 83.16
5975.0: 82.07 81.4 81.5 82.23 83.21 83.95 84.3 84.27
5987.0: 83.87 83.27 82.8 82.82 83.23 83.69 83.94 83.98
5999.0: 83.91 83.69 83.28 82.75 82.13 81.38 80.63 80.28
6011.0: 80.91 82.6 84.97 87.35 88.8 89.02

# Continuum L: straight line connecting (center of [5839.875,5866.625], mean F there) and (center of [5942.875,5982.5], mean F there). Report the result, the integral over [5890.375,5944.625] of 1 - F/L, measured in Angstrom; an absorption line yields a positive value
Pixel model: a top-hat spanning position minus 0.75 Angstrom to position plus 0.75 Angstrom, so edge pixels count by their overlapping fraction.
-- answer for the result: 3.1 Angstrom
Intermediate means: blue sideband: 86.1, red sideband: 83.7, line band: 79.9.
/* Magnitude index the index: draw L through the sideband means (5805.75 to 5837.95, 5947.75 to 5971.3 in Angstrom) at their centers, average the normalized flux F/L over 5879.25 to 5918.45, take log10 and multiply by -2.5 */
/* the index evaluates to 0.11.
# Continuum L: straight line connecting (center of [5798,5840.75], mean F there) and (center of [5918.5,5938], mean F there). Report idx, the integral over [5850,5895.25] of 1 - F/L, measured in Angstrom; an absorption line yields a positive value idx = 1.5 Angstrom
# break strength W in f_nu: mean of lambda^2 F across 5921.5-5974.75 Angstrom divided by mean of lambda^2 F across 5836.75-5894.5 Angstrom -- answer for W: 1.0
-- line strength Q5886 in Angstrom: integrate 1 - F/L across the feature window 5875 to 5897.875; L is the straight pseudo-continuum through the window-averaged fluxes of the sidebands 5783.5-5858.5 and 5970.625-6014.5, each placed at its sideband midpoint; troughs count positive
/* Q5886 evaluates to 2.3 Angstrom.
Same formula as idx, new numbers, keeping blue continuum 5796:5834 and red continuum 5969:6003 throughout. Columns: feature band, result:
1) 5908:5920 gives 0.6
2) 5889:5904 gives 1.8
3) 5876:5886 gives 0.6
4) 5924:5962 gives 0.5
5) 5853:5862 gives 0.1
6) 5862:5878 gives -0.1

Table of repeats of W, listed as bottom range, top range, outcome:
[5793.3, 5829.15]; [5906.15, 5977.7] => 0.99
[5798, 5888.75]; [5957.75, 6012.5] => 1.02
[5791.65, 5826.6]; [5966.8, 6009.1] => 1.01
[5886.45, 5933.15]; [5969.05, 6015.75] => 1.08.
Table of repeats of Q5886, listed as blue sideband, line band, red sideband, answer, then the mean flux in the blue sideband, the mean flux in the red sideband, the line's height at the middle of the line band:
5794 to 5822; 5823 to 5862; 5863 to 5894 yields -1.0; 87.1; 80.7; 83.9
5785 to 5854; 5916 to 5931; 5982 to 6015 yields 0.4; 86.4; 83.1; 84.4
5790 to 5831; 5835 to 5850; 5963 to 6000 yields 0.0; 86.8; 83.4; 86.2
